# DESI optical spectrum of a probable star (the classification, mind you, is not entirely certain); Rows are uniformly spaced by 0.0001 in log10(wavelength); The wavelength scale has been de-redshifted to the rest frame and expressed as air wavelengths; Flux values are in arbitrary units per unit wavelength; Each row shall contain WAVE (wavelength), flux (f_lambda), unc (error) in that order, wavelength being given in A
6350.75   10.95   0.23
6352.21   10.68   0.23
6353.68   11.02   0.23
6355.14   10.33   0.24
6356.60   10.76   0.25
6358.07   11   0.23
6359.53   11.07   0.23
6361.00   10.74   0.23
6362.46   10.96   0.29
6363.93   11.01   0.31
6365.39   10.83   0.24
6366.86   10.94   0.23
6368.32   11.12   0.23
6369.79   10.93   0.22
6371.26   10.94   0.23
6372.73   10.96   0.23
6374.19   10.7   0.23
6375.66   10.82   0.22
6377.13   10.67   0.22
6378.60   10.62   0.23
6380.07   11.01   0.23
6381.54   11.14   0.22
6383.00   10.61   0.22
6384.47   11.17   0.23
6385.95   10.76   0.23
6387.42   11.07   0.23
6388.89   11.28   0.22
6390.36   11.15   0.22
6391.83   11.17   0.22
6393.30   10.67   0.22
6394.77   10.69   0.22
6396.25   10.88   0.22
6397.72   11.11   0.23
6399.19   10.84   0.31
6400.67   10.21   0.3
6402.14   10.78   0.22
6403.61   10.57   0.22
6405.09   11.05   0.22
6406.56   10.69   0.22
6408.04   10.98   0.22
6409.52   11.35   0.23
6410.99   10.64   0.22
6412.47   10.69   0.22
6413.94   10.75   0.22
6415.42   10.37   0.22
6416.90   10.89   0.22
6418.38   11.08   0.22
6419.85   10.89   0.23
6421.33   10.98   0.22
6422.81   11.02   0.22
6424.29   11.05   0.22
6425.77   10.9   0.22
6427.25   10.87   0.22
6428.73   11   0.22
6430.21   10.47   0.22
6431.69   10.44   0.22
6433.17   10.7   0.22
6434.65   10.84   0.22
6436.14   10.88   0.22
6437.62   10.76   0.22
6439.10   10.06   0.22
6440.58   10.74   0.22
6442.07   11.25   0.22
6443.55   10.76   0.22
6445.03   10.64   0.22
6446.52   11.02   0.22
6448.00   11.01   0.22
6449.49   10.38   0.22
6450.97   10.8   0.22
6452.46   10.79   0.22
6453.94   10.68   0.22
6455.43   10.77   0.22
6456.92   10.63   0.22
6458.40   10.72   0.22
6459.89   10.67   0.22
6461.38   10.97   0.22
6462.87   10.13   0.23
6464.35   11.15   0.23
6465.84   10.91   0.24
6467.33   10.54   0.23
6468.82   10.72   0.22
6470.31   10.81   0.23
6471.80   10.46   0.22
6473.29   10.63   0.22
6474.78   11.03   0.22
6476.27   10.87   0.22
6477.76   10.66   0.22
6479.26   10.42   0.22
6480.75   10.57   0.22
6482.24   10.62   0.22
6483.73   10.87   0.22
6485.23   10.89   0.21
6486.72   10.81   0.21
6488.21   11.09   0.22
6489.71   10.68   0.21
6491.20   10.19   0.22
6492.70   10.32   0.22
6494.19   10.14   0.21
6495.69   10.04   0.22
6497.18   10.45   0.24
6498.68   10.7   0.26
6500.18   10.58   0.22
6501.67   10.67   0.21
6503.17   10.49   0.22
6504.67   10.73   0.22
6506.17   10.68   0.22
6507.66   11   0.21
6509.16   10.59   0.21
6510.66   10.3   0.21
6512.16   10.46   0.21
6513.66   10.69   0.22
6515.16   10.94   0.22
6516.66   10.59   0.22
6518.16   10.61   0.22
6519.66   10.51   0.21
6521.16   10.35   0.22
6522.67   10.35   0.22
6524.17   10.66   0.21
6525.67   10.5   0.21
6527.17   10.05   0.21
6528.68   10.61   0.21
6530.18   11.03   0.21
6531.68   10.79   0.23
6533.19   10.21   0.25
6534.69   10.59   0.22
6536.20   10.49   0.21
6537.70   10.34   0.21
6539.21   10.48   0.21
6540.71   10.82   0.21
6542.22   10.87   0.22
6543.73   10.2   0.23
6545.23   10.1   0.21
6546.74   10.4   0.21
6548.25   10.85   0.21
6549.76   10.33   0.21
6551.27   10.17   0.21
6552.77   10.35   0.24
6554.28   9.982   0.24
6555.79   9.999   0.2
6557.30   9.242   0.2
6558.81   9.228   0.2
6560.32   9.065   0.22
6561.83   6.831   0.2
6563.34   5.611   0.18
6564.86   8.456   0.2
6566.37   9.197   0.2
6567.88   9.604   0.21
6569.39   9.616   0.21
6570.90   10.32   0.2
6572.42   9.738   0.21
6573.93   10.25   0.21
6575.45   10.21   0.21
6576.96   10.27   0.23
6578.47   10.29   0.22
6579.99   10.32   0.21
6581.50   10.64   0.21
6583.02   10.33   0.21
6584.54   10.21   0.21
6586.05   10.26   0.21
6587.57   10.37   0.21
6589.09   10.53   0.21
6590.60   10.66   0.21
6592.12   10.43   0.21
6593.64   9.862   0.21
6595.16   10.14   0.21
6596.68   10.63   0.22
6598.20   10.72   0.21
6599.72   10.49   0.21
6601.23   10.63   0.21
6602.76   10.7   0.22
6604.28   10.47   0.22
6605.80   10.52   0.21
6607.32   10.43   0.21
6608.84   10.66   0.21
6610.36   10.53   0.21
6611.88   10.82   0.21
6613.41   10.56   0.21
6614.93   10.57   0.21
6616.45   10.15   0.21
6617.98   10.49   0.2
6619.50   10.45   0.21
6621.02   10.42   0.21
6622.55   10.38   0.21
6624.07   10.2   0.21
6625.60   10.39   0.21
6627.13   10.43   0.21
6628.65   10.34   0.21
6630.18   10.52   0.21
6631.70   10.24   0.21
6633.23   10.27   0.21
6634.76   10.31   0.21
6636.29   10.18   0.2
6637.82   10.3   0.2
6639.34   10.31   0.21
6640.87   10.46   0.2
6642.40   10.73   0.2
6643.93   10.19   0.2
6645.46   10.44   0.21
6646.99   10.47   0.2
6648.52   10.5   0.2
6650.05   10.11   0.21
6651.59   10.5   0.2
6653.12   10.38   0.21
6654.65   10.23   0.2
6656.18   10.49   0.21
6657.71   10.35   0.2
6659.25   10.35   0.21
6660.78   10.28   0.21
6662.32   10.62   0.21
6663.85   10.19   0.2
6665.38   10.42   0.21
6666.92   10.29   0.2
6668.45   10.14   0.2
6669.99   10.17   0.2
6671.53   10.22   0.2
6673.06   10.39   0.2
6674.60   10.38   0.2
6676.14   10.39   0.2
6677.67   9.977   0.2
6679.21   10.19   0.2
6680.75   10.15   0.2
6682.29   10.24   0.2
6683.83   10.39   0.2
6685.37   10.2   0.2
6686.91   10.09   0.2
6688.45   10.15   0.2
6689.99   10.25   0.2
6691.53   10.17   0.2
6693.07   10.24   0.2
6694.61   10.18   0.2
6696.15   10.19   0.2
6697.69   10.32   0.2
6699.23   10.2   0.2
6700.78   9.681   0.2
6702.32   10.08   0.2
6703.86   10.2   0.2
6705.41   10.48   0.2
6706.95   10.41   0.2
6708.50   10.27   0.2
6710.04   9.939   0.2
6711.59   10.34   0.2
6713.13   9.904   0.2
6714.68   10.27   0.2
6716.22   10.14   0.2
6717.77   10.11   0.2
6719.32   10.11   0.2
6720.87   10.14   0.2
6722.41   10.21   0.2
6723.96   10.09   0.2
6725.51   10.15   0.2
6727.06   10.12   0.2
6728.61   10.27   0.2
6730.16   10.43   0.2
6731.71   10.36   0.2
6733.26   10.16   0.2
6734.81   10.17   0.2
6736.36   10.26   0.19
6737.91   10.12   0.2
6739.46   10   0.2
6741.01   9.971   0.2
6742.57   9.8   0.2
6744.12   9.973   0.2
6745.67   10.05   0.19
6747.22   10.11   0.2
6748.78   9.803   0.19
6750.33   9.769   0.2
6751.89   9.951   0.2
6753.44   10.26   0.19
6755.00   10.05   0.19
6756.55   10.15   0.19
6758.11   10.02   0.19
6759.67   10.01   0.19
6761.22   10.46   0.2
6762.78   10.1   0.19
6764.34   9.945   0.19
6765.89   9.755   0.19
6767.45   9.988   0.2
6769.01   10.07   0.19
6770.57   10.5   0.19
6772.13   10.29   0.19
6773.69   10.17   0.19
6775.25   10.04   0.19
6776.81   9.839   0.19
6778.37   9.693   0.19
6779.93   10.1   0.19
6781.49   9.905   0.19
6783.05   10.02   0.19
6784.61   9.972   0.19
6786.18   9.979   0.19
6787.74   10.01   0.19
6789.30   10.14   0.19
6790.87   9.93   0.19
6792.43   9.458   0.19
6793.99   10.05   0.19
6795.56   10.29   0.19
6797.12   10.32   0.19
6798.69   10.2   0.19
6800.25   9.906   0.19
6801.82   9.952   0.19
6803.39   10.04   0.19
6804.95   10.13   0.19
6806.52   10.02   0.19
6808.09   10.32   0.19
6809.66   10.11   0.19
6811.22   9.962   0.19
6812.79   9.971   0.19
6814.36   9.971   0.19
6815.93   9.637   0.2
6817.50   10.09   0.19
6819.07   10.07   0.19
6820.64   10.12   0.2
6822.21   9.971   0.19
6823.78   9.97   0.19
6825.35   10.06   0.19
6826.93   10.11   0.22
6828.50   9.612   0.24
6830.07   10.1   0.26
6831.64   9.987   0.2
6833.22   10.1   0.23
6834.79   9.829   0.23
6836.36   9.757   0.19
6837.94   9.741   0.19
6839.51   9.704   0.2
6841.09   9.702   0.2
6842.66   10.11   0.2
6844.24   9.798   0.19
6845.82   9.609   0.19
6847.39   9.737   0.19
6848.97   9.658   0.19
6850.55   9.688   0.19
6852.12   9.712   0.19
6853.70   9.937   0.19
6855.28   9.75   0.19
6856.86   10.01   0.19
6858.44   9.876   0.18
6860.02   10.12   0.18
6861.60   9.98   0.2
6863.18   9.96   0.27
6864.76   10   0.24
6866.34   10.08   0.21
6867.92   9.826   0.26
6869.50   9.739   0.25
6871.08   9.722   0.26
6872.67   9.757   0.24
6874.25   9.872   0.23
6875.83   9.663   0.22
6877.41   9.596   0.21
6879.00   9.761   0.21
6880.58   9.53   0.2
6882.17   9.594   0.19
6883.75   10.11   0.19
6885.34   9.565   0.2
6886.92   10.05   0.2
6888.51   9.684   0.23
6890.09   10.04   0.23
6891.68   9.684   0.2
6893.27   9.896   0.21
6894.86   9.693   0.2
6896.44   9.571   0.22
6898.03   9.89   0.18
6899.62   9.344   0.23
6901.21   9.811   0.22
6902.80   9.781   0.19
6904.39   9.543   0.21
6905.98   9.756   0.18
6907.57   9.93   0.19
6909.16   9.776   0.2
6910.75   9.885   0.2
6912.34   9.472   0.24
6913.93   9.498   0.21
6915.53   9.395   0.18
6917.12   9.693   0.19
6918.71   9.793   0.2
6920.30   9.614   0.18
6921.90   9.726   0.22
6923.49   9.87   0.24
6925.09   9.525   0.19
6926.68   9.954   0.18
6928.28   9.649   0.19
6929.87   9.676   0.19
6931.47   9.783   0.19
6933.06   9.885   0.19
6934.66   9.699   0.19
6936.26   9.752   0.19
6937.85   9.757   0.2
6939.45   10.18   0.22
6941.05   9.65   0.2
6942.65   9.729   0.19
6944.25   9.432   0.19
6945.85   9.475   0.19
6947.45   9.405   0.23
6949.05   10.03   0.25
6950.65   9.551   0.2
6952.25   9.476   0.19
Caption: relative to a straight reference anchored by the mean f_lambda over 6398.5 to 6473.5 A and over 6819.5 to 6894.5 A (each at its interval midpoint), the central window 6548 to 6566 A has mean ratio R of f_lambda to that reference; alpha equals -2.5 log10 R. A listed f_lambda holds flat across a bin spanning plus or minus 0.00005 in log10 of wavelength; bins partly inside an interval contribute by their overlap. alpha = 0.15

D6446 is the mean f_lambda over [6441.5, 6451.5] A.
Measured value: 10.8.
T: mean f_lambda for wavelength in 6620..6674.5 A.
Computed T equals 10.3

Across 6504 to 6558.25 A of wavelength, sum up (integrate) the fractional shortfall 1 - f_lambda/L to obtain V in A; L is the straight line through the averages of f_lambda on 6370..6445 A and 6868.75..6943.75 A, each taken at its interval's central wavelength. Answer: 0.5 A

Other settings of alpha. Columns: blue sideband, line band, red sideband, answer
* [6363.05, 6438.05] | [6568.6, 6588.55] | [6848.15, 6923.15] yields 0.03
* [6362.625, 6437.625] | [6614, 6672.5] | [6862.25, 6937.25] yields 0.00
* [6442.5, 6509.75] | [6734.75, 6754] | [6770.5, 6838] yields 0.01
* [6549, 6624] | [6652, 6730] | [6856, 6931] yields -0.03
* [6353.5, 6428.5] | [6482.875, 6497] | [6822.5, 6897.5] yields 0.01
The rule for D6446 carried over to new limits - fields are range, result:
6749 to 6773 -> 10.1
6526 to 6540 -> 10.5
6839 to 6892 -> 9.81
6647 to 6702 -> 10.3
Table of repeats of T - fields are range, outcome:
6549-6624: 10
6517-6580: 10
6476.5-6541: 10.6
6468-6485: 10.7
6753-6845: 10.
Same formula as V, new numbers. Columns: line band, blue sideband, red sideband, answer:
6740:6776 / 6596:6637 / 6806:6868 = 0.22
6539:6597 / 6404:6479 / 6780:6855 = 3.25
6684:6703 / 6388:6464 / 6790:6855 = 0.12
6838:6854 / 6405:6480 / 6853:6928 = 0.18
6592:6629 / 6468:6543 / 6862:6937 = -0.31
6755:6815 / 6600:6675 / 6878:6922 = -0.19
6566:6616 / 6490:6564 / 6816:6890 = -0.88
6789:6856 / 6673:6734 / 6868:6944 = -0.08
